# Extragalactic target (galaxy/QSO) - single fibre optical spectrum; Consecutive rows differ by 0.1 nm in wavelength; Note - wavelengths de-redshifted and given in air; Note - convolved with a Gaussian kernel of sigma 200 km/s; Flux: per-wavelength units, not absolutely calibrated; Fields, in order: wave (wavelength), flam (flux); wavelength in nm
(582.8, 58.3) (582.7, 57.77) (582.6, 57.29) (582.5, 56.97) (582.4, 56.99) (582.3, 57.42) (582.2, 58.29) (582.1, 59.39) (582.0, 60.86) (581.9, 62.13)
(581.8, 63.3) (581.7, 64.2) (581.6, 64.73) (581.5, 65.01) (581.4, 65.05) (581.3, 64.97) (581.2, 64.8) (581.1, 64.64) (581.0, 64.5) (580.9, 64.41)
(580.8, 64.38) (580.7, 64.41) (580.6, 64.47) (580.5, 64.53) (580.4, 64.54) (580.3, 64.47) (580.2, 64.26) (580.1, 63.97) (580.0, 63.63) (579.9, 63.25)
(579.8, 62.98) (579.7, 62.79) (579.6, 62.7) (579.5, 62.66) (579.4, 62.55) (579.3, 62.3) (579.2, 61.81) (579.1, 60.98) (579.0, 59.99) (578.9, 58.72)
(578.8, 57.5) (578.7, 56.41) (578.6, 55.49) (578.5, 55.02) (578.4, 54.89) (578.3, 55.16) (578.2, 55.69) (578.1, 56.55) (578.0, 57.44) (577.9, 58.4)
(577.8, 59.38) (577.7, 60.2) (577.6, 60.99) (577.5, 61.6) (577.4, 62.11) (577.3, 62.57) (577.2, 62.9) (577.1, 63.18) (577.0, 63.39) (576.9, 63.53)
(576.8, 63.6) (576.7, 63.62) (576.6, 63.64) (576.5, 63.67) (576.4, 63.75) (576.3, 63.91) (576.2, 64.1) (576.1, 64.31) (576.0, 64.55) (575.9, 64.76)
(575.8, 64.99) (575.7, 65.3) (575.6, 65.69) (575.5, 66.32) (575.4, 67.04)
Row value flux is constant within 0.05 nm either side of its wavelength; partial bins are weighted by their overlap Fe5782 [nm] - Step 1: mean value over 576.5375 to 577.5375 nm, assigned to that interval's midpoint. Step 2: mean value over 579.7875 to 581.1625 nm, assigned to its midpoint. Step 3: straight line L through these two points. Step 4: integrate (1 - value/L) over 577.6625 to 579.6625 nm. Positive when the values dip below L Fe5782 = 0.15 nm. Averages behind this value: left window 63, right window 64.2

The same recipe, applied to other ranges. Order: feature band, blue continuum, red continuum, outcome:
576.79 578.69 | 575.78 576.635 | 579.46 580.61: 0.13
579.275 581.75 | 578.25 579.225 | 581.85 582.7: -0.25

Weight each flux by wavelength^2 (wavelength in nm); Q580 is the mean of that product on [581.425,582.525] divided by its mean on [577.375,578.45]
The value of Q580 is 1.06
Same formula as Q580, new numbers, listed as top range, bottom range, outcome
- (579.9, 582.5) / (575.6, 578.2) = 1.03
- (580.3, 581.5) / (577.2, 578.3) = 1.10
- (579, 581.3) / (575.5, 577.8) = 1.01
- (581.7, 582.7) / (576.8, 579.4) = 1.01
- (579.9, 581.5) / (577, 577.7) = 1.05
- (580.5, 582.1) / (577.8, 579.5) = 1.11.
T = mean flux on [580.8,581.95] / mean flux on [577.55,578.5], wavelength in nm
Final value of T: 1.12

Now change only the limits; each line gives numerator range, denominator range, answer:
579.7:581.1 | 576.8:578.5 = 1.07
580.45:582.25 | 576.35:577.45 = 1.00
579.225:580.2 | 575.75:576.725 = 0.98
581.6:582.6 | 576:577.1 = 0.94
